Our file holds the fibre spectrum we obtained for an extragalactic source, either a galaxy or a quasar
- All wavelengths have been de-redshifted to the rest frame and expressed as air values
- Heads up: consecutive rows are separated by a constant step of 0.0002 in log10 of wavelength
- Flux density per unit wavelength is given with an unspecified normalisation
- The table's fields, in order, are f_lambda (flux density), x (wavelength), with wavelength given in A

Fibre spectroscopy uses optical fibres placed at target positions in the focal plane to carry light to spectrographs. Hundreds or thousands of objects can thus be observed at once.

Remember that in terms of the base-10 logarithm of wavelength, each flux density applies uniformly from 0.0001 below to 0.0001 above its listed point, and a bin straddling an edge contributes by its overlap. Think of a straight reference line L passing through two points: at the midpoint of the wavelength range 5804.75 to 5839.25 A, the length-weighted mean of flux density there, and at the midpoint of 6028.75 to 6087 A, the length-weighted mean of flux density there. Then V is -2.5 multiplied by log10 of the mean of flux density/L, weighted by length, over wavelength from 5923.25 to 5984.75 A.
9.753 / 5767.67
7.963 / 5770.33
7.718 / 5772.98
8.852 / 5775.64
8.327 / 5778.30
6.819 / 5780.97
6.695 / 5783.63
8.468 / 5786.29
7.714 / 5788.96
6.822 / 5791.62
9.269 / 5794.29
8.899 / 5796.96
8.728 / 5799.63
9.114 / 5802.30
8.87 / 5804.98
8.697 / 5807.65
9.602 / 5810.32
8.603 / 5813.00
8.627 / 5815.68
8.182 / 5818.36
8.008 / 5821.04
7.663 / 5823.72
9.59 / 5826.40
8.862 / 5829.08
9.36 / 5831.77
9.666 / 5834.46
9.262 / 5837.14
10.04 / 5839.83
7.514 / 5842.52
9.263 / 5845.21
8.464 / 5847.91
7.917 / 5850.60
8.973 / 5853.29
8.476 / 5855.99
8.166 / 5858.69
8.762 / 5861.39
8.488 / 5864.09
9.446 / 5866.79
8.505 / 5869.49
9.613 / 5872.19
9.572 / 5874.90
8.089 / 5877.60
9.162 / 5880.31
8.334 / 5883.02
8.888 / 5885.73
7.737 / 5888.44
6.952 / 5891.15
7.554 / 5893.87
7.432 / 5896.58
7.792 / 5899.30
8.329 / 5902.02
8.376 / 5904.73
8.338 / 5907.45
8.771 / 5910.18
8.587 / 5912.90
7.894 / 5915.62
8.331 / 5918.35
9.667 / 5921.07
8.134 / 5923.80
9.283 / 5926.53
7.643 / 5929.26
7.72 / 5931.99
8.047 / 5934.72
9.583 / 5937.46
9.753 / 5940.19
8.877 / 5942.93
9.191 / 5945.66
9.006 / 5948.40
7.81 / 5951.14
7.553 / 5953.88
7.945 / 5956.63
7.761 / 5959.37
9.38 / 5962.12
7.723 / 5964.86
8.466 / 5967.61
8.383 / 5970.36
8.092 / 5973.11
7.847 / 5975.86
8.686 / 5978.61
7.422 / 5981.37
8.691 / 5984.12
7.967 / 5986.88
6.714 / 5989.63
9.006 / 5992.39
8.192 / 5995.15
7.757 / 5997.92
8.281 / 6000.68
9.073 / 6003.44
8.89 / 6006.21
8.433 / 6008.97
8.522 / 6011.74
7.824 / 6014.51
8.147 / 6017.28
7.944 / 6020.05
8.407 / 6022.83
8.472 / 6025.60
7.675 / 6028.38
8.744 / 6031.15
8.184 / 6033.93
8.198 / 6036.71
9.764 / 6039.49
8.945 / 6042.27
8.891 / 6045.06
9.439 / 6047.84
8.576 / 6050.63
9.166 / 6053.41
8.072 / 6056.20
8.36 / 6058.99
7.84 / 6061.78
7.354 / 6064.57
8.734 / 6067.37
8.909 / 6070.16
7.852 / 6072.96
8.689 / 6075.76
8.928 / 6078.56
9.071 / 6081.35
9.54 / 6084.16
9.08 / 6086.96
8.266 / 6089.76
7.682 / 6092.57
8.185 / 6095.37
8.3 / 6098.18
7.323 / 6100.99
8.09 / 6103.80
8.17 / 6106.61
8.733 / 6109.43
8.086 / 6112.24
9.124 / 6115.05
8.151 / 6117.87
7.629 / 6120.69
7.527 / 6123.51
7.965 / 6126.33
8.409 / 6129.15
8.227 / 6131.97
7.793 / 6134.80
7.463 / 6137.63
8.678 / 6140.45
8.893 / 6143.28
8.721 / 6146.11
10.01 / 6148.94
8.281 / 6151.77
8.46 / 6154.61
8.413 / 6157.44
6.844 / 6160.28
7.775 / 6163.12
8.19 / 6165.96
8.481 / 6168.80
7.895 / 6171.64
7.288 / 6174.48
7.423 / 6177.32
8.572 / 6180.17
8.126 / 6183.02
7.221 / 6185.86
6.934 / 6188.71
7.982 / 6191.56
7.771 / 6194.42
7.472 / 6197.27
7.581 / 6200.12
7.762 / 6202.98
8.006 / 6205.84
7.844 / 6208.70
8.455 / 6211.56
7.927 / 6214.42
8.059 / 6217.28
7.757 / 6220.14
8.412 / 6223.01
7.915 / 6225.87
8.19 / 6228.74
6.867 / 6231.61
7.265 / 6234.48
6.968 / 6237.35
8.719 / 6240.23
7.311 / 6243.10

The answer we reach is 0.05 mag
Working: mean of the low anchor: 8.87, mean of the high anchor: 8.66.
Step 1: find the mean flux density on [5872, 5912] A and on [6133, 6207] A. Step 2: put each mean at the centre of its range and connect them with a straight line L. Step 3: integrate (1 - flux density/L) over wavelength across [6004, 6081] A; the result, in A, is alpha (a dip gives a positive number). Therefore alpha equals -3.41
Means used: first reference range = 8.29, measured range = 8.49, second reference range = 8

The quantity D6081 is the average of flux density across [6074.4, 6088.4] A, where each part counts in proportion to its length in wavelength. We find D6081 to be 9.06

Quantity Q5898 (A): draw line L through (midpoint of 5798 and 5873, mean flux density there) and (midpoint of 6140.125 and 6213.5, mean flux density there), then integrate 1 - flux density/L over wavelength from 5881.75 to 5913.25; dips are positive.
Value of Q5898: 2.1 A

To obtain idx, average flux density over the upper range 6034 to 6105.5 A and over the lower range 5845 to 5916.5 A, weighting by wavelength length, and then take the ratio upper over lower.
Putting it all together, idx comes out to 1.0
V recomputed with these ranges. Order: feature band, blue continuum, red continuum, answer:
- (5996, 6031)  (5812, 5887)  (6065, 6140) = 0.02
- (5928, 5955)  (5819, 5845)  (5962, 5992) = -0.03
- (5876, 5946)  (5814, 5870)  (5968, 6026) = 0.01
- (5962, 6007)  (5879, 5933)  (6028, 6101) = 0.02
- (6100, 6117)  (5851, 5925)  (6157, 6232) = -0.04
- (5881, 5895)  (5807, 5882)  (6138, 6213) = 0.10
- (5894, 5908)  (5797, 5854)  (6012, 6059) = 0.09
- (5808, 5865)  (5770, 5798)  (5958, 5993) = -0.10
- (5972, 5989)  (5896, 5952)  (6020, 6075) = 0.06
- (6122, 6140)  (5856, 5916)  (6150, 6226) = 0.01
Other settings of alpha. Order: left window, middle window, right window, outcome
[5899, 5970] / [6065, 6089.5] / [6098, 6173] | -1.4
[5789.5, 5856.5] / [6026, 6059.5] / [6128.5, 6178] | -1.2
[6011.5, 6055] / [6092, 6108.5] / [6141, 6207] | 0.6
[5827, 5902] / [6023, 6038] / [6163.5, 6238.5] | -0.1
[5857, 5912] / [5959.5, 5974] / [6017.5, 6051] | 0.2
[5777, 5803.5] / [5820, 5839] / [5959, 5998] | -2.0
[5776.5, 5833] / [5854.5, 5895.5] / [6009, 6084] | -0.3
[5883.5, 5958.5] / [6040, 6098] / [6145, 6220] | -3.3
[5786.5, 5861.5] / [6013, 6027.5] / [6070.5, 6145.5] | 0.5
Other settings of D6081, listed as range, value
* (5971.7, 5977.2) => 7.97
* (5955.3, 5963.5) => 8.37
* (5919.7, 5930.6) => 8.69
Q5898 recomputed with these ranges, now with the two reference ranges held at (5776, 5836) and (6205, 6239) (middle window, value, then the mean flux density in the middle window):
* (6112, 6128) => -0.2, 8.09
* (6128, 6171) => -2.0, 8.3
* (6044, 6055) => -1.2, 9.01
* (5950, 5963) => 0.3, 8.04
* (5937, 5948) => -1.4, 9.31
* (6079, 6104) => -1.3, 8.43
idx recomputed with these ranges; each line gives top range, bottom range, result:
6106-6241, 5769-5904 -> 0.94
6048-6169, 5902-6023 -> 1.00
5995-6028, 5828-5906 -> 0.97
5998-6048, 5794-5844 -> 0.96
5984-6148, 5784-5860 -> 0.97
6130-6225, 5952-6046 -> 0.97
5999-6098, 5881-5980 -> 1.02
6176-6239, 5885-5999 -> 0.94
